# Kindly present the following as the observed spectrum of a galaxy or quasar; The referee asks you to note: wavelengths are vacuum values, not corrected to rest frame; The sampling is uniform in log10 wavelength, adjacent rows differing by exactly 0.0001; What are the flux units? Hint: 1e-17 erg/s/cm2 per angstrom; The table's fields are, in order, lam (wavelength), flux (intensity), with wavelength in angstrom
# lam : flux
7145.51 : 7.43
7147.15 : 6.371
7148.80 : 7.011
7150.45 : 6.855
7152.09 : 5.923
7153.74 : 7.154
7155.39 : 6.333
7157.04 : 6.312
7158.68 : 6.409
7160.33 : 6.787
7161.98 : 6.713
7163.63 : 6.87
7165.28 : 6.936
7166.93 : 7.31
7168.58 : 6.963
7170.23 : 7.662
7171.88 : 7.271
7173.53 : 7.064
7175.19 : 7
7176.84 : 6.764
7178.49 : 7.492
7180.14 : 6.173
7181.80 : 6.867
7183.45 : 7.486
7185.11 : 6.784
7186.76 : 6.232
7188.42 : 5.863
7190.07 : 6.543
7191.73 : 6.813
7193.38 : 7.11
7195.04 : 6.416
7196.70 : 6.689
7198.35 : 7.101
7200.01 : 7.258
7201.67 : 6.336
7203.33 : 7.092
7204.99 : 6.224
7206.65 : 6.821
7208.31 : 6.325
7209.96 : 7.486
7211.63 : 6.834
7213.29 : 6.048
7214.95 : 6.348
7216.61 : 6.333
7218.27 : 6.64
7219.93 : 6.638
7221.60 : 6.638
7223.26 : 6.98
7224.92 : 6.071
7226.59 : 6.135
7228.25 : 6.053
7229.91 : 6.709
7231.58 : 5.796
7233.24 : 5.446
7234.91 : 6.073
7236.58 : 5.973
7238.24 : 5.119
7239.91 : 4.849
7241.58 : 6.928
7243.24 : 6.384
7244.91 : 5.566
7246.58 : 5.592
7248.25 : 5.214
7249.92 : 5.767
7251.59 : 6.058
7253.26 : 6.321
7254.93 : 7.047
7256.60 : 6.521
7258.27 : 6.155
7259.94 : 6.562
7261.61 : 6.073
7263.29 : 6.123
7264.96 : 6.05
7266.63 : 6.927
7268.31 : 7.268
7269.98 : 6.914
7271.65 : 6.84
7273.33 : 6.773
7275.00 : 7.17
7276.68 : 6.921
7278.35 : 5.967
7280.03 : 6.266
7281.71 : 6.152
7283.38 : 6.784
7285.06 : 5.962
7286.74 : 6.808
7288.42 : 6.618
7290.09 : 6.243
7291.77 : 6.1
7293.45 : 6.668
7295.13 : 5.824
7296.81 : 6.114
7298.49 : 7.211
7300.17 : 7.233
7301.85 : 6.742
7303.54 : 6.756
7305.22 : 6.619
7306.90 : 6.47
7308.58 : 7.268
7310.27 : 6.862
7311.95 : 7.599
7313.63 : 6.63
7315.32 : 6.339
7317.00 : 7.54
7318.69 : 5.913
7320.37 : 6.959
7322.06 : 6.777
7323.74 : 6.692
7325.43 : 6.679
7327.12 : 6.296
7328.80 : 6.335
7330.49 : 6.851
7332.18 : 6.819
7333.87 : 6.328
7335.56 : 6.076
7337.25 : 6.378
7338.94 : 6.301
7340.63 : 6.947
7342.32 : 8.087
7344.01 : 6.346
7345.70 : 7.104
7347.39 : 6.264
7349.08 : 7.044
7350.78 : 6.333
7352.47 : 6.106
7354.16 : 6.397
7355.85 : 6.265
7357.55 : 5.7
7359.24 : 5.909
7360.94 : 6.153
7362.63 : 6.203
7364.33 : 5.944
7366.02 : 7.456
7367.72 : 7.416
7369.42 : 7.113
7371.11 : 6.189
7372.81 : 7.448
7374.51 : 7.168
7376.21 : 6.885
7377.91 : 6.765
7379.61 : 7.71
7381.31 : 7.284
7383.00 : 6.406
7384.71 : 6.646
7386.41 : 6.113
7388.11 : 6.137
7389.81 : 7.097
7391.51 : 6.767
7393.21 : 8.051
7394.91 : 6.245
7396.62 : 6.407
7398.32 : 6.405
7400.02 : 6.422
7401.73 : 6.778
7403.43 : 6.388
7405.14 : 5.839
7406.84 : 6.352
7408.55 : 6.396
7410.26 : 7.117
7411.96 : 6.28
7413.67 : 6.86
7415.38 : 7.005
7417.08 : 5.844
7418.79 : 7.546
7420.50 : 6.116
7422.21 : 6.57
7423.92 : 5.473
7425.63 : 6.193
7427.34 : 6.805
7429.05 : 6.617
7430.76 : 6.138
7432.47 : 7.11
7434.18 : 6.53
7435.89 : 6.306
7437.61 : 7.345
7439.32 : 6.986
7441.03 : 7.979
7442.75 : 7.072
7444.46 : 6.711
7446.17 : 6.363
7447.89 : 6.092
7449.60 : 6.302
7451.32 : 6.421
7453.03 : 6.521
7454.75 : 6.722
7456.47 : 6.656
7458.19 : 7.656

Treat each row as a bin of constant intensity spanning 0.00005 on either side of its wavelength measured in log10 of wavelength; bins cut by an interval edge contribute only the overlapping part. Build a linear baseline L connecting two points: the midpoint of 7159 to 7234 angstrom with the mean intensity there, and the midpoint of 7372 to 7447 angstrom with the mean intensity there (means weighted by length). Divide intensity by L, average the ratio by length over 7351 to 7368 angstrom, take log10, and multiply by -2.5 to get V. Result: 0.062 mag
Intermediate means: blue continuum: 6.69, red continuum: 6.7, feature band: 6.32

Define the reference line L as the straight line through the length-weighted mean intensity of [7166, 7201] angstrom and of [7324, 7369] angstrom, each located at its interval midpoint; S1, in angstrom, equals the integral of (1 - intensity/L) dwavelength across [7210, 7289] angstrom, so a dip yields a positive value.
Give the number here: 5.0 angstrom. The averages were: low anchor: 6.9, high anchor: 6.54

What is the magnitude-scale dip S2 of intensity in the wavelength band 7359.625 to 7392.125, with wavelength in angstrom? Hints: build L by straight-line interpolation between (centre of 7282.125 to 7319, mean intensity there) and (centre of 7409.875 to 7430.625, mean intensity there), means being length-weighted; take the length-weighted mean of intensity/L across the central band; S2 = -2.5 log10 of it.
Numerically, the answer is -0.03 mag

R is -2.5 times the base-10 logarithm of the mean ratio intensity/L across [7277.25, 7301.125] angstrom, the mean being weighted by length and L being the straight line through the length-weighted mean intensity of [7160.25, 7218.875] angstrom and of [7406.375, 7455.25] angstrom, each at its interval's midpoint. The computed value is 0.05 mag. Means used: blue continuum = 6.8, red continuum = 6.61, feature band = 6.43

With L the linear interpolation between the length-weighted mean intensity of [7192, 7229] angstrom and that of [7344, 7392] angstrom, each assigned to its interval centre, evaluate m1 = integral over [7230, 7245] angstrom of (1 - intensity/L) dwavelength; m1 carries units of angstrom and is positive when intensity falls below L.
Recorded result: 1.8 angstrom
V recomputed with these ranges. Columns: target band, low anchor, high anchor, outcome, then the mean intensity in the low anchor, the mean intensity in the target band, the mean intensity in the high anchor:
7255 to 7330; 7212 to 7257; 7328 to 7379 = -0.04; 6.12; 6.61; 6.62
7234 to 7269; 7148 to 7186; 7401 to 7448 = 0.11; 6.87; 6.11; 6.61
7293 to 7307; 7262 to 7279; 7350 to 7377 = 0.00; 6.69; 6.63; 6.54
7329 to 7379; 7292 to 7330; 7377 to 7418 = 0.01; 6.7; 6.62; 6.64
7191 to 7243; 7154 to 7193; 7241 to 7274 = 0.03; 6.82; 6.43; 6.35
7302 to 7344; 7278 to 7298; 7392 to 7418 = -0.05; 6.32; 6.72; 6.56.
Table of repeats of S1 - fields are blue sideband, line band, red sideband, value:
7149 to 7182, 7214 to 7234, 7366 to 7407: 1.5 angstrom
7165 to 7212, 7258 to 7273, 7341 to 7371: 0.4 angstrom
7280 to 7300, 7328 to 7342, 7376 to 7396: 0.1 angstrom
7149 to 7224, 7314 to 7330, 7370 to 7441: 0.2 angstrom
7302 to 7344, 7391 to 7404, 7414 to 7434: -0.2 angstrom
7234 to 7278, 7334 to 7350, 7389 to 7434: -0.7 angstrom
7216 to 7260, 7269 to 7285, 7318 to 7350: -0.7 angstrom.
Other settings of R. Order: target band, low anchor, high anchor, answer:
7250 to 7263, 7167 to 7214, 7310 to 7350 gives 0.07 mag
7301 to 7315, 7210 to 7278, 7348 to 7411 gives -0.06 mag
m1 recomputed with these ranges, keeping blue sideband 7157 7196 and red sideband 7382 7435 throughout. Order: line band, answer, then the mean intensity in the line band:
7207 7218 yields 0.3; 6.58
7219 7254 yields 3.9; 6.02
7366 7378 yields -0.8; 7.04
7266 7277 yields -0.4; 6.97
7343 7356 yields 0.2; 6.52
